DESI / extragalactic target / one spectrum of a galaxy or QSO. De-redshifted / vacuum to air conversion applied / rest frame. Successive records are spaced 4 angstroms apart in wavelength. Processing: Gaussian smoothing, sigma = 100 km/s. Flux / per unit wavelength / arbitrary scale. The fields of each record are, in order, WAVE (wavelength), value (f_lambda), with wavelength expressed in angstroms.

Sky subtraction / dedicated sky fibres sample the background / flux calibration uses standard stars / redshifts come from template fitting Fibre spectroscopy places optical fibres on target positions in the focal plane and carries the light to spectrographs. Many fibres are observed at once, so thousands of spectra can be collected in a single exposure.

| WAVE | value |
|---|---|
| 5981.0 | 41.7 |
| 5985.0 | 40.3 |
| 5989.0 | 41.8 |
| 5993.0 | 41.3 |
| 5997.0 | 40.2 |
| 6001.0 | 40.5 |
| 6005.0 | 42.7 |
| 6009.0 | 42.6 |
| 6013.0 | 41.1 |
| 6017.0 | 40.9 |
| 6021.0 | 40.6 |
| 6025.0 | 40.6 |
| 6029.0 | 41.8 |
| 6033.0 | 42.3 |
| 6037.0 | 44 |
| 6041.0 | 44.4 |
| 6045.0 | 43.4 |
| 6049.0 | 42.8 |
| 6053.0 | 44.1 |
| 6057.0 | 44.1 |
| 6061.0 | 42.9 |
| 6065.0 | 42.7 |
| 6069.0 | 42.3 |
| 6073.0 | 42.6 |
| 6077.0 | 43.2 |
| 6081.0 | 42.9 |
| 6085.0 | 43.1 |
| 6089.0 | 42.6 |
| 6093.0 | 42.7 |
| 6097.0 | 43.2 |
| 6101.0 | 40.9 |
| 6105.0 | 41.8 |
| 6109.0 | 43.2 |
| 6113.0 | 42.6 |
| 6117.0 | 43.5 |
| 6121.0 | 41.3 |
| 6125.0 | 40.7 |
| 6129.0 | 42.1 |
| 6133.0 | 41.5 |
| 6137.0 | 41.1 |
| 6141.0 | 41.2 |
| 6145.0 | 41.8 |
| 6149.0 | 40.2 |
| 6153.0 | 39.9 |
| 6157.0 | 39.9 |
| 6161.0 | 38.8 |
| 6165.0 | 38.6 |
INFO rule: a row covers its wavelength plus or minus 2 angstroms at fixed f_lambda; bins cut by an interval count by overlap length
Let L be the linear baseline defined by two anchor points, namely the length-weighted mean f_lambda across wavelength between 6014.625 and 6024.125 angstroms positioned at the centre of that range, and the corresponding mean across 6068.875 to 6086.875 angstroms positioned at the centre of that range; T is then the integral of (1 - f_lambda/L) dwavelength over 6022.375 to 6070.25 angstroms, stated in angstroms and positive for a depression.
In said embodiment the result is -1.4 angstroms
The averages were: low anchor 40.7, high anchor 42.9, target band 42.9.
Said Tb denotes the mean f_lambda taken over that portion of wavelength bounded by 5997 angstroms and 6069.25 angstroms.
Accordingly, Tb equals 42.4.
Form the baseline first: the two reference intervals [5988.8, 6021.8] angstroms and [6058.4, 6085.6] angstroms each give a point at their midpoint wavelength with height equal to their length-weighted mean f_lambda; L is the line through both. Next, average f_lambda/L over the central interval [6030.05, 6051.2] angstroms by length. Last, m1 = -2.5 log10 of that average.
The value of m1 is -0.031 mag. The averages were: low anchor 41.3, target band 43.3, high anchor 42.8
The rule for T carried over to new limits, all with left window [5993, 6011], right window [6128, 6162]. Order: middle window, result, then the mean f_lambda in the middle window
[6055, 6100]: -2.0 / 42.9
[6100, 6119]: -0.7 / 42.5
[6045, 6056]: -0.6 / 43.5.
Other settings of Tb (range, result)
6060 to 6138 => 42.4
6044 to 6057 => 43.5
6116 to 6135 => 41.7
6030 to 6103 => 43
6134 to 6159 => 40.7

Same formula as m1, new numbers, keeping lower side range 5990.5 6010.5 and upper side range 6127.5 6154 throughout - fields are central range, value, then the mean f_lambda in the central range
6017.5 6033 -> 0.01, 41.2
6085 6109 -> -0.03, 42.4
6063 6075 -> -0.03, 42.5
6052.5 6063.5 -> -0.06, 43.6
